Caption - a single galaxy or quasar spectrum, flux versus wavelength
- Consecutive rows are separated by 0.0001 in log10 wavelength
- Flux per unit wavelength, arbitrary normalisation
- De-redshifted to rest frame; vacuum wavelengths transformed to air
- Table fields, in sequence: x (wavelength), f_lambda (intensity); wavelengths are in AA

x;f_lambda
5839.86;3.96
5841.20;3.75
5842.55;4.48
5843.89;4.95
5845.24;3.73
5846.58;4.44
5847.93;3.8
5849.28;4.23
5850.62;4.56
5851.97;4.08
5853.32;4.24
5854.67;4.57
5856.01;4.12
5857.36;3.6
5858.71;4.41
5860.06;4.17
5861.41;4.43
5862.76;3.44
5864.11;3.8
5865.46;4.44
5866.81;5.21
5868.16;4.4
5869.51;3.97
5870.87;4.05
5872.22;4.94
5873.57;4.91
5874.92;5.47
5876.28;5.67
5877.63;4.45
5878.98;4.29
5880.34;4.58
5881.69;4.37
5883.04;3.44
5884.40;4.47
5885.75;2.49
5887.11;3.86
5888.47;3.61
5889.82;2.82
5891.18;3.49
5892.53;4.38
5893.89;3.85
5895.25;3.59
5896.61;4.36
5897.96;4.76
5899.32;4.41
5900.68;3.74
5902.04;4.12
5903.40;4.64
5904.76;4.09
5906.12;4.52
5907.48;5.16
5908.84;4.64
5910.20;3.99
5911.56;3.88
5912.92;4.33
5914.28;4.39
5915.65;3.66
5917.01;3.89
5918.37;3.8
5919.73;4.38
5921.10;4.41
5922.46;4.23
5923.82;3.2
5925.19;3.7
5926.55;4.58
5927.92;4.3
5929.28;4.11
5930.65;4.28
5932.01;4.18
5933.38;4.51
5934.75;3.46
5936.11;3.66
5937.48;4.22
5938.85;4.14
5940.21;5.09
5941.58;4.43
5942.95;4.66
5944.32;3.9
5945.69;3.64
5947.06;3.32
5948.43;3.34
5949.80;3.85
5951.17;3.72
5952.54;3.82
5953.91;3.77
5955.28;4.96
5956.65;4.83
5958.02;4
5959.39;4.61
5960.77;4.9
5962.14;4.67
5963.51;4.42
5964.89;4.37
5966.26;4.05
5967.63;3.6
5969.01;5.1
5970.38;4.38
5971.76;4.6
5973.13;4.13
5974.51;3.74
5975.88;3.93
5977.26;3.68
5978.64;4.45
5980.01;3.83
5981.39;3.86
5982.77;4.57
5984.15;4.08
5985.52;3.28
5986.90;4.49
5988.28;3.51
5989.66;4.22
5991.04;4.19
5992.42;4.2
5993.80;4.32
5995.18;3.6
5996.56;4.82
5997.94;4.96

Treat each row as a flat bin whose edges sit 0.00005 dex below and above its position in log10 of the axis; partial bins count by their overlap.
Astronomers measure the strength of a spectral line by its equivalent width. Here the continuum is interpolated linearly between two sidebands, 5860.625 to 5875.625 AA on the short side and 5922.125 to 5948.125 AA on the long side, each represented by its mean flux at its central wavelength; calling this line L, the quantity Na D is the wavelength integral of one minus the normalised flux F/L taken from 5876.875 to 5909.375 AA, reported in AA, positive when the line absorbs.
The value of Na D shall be 1.7 AA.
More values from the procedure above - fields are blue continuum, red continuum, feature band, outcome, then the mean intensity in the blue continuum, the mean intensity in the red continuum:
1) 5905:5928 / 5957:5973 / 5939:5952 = 1.0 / 4.17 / 4.43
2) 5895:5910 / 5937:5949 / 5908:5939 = 1.0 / 4.38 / 4.09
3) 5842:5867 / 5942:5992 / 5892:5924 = -0.1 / 4.23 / 4.13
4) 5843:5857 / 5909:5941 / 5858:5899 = 0.0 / 4.26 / 4.11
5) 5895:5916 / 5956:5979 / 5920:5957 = 1.9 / 4.29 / 4.32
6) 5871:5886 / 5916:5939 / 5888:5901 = 1.3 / 4.51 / 4.05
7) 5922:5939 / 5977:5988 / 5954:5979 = -1.9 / 4.04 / 4.02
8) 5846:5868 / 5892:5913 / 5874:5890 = 0.3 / 4.22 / 4.28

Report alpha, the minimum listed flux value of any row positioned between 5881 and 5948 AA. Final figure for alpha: 2.49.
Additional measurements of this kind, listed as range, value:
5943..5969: 3.32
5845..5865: 3.44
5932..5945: 3.46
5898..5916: 3.66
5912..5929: 3.2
